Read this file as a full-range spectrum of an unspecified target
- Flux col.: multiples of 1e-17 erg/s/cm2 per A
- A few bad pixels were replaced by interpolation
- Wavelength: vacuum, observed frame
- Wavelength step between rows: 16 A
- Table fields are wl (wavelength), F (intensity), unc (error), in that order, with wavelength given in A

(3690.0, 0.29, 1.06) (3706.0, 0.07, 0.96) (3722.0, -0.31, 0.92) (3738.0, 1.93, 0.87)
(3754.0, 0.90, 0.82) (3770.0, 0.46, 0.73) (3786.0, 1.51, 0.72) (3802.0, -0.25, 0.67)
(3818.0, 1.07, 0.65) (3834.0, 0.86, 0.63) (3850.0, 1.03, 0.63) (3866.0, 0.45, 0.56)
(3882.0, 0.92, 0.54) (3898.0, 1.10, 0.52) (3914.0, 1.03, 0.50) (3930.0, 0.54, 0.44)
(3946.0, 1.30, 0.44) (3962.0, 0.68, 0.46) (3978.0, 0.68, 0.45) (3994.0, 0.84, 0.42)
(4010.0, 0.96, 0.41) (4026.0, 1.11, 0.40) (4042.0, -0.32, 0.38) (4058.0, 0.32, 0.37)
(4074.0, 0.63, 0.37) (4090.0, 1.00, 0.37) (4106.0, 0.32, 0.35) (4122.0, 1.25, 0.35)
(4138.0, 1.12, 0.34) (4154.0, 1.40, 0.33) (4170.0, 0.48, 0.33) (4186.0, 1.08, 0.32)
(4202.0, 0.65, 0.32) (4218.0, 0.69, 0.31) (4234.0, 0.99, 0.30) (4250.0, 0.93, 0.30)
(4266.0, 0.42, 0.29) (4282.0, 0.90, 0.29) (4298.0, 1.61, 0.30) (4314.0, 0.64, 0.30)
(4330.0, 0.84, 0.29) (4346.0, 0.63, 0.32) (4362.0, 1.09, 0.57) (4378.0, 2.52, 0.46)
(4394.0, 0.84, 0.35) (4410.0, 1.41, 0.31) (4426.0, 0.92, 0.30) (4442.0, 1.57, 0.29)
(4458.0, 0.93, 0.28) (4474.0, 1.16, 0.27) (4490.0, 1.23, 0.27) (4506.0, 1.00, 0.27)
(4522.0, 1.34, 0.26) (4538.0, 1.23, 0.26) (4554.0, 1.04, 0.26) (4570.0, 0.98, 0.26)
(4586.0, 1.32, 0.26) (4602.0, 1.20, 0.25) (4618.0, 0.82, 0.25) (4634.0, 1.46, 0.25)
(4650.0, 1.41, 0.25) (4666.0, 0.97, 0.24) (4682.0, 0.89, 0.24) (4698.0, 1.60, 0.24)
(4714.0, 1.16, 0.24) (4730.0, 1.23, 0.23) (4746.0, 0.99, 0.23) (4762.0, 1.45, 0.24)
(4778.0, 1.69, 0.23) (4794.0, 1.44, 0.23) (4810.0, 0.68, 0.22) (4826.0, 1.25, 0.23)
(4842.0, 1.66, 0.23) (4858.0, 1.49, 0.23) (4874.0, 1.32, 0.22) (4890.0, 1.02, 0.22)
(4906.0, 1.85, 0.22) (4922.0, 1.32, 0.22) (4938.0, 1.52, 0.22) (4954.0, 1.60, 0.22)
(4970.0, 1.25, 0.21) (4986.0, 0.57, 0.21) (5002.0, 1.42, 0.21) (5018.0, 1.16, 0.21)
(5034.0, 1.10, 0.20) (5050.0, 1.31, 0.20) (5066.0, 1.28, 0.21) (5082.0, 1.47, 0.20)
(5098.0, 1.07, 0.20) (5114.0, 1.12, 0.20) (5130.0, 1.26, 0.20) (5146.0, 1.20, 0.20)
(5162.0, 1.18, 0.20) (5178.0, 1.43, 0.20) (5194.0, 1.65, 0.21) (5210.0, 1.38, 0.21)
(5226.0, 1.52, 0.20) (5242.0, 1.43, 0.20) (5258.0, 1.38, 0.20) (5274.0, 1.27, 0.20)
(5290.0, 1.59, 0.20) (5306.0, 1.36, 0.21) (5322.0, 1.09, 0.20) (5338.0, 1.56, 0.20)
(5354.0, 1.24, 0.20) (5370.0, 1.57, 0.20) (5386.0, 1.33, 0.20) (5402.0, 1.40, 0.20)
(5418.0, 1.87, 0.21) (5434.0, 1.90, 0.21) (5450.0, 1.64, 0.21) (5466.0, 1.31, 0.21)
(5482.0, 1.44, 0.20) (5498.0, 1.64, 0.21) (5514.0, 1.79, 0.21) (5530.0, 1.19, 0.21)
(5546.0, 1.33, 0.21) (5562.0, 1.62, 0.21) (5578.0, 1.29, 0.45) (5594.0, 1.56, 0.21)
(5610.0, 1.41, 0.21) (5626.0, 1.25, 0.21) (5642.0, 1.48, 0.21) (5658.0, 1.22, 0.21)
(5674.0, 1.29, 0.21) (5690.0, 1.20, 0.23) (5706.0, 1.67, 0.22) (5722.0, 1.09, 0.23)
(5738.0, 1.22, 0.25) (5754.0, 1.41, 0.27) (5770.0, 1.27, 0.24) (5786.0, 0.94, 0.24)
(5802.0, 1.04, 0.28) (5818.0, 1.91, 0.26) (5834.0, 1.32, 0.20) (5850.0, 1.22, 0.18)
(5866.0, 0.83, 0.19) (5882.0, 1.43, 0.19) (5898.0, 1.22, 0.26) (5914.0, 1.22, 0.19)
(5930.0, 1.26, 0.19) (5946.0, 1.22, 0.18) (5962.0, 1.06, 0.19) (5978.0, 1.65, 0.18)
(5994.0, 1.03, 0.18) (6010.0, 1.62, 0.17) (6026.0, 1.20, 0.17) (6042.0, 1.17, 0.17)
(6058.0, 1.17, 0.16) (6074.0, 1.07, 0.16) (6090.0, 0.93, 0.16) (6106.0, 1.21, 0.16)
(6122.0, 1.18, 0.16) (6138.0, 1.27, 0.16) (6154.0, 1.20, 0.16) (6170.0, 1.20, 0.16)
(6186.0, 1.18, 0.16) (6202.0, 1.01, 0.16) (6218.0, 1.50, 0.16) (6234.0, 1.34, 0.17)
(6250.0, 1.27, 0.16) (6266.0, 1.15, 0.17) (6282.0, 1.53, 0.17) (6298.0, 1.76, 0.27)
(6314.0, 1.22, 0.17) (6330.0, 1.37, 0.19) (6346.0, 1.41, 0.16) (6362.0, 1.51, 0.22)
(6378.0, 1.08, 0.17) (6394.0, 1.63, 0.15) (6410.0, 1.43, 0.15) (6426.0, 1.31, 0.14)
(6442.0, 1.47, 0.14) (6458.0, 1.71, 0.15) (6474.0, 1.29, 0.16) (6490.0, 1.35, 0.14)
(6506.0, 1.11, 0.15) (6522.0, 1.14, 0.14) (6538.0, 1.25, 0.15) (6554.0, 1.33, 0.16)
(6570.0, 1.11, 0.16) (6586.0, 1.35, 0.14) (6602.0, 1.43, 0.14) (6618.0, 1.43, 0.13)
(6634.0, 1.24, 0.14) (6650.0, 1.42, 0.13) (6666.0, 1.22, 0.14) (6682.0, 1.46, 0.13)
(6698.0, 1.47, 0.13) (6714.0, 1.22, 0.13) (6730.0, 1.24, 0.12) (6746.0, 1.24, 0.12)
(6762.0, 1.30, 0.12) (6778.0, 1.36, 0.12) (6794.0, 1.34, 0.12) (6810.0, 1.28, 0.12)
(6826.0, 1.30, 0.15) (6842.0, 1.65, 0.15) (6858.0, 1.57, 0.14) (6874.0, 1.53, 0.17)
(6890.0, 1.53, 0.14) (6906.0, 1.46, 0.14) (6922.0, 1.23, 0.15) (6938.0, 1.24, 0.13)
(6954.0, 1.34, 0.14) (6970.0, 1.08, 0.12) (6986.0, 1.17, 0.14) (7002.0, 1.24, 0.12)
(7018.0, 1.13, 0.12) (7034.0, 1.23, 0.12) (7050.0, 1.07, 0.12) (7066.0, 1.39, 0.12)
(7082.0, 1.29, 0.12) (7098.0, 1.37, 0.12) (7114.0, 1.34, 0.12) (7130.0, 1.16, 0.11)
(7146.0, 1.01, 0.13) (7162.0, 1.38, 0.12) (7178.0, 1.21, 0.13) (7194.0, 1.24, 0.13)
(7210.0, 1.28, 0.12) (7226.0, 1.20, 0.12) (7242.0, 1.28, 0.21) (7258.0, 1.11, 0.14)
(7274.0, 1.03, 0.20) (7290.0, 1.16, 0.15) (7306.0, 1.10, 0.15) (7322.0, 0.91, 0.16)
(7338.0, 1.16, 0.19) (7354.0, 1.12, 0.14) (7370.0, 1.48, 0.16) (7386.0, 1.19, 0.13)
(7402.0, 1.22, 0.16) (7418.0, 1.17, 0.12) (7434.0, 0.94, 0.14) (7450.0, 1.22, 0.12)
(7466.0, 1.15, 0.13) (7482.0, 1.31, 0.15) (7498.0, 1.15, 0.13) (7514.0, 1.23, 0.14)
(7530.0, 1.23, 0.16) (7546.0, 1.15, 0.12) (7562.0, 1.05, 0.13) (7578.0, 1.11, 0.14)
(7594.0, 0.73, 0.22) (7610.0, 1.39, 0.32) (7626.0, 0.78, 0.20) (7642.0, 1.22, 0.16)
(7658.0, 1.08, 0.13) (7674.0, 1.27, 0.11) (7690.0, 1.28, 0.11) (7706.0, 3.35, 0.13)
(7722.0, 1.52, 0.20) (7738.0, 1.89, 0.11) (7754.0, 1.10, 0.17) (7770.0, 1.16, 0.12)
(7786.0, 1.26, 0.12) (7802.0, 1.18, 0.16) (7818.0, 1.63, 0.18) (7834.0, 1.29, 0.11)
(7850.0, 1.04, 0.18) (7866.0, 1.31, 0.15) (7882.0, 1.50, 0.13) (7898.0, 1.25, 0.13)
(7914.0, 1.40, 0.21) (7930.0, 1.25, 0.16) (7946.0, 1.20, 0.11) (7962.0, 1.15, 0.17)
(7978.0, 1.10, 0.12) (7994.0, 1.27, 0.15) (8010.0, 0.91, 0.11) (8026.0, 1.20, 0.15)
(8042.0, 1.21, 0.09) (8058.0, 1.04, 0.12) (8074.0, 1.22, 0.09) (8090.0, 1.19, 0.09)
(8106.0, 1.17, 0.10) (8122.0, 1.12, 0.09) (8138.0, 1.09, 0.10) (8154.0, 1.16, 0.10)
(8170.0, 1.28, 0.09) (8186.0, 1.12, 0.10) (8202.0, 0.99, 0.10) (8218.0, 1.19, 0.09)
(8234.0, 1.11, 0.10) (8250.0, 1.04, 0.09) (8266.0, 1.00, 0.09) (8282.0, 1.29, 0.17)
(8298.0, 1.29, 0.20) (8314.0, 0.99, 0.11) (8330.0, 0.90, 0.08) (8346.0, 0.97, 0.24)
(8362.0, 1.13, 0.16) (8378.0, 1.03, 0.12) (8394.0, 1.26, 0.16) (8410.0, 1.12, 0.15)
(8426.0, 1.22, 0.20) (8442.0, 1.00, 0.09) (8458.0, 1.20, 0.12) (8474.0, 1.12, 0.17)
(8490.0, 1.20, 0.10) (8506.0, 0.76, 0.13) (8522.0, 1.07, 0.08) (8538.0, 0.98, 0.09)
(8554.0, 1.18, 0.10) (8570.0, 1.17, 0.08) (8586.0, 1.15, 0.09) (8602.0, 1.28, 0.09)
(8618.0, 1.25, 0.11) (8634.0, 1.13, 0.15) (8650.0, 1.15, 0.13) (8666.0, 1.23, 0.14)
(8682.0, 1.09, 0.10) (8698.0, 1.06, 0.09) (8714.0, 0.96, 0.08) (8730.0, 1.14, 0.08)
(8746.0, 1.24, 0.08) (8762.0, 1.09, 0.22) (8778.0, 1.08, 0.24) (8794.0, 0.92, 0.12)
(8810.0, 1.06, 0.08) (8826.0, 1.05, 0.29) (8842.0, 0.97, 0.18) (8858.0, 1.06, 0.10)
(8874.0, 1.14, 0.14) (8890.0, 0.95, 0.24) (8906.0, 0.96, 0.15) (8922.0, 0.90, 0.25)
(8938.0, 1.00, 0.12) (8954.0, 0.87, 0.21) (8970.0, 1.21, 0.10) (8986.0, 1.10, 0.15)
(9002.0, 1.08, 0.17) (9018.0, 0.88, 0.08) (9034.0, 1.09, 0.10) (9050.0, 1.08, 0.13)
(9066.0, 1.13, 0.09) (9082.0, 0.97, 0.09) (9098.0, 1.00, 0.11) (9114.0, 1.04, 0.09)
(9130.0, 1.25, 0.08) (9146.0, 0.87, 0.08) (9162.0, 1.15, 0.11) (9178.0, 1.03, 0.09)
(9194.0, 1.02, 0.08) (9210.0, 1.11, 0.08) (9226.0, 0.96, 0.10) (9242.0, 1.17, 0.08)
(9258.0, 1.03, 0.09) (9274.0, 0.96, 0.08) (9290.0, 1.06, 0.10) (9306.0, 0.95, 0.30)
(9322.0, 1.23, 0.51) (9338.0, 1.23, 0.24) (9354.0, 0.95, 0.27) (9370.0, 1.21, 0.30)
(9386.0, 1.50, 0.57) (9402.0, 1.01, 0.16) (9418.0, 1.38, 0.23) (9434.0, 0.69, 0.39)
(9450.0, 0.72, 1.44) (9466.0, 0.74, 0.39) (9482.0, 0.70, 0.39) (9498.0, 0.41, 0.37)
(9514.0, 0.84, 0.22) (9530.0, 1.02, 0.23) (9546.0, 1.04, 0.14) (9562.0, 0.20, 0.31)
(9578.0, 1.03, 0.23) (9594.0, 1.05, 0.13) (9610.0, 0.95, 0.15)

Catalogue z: 0.174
